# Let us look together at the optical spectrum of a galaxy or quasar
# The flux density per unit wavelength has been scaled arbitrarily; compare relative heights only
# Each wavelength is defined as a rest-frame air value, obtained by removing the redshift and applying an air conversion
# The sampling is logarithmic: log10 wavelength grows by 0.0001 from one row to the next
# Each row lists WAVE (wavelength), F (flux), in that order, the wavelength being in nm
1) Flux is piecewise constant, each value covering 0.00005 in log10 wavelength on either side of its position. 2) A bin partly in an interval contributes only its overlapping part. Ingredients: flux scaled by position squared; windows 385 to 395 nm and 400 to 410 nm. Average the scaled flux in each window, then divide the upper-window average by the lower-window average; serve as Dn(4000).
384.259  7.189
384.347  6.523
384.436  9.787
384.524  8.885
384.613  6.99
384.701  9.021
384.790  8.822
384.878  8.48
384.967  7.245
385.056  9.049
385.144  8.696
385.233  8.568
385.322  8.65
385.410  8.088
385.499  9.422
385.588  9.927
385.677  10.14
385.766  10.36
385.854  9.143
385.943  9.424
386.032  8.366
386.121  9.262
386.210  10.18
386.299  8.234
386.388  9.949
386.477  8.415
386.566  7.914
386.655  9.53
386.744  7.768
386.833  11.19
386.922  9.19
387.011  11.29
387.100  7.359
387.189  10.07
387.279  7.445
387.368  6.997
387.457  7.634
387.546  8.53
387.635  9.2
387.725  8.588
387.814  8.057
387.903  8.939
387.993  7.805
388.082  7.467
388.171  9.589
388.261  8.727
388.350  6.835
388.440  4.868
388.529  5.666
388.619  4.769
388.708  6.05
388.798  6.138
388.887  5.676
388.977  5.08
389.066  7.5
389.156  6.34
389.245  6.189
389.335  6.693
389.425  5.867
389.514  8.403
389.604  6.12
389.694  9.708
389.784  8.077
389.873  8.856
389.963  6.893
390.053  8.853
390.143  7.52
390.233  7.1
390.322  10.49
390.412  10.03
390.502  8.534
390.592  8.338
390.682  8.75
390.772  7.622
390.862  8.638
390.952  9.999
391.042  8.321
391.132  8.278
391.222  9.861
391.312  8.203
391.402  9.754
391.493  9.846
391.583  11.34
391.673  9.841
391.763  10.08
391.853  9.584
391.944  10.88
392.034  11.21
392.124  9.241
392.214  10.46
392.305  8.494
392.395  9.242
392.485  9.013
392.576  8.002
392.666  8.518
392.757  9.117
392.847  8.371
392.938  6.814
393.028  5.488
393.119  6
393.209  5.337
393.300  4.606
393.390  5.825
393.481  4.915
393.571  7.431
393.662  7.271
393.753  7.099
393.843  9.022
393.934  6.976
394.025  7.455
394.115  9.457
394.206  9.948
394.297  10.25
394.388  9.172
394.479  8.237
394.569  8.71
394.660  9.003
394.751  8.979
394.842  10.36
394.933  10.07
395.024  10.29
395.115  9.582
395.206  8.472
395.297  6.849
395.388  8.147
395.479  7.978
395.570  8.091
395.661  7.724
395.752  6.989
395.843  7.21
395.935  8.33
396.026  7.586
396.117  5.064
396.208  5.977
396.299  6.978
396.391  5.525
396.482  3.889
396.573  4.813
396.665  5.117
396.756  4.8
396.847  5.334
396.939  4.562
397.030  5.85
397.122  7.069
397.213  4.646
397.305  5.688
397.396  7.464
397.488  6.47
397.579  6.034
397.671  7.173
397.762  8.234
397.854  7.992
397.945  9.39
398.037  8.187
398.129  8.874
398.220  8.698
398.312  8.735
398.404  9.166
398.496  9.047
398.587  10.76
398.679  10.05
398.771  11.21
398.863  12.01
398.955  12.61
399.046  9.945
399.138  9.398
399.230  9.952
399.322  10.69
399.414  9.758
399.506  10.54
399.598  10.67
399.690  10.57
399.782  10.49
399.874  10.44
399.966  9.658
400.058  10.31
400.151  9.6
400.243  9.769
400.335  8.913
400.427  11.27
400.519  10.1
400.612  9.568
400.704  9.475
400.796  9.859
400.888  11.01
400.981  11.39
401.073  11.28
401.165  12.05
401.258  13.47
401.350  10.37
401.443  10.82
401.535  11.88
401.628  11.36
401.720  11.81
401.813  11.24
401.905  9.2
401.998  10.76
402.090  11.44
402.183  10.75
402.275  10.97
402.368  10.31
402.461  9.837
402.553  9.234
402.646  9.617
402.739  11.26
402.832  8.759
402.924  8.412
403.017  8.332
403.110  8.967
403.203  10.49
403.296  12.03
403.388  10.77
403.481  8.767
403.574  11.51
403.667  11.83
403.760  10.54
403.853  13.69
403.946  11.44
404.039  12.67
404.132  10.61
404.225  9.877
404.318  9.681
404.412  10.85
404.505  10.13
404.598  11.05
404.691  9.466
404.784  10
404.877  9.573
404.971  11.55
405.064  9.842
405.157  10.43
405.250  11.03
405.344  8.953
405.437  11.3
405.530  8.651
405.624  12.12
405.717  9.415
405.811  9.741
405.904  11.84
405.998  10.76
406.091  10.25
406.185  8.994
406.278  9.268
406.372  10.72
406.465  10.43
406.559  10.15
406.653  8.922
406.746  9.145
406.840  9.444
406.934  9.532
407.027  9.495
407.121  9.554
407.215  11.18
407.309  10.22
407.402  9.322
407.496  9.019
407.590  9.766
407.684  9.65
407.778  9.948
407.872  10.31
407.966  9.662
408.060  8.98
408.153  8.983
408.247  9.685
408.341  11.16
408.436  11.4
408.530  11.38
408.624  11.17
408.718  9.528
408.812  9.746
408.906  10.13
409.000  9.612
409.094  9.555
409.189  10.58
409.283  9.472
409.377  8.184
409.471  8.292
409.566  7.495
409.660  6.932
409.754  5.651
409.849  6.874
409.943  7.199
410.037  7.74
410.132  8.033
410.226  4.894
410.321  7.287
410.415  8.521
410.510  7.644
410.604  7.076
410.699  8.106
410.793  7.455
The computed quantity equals 1.30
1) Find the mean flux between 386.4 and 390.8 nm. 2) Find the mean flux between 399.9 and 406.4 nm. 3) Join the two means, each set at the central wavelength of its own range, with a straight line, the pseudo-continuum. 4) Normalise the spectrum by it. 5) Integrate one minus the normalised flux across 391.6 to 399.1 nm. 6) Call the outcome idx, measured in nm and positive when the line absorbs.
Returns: 0.87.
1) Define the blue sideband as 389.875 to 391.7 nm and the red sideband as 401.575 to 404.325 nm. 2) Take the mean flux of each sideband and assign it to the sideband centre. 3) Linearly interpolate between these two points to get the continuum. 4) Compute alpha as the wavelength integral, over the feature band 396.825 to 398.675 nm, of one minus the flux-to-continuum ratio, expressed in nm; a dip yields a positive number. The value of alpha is 0.43 nm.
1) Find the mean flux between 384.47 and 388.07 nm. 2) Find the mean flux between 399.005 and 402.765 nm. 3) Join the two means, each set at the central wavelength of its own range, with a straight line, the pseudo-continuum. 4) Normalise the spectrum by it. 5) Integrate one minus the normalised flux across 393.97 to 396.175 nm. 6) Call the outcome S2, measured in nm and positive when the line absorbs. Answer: 0.303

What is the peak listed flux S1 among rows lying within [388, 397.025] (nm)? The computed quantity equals 11.34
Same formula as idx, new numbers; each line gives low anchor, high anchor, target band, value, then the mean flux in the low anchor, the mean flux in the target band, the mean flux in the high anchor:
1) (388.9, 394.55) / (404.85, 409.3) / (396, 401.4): 0.20 nm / 8.22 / 8.75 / 10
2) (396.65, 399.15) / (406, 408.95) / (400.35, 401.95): -0.41 nm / 8.04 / 10.9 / 9.92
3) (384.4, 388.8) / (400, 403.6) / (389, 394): 0.50 nm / 8.47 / 8.18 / 10.4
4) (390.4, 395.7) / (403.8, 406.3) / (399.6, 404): -0.26 nm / 8.55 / 10.6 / 10.5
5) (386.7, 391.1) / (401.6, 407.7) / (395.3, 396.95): 0.47 nm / 7.87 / 6.39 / 10.3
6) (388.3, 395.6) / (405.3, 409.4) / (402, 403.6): -0.12 nm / 8.12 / 10.1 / 9.95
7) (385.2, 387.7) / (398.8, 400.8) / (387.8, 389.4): 0.42 nm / 9.01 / 6.76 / 10.3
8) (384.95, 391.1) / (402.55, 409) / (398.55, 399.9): -0.16 nm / 8.21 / 10.6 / 10.2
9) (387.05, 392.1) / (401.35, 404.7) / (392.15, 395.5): 0.29 nm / 8.14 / 8.14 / 10.6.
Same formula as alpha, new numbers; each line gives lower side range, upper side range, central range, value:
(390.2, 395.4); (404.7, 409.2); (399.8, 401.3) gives -0.18 nm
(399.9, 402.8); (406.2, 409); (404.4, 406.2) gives -0.03 nm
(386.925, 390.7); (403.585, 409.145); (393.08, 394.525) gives 0.17 nm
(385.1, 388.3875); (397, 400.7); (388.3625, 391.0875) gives 0.46 nm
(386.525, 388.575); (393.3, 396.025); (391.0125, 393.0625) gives -0.23 nm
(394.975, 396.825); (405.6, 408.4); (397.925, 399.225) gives -0.37 nm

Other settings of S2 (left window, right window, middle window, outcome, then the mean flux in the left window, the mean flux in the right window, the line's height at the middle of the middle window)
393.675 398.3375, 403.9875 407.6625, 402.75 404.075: -0.152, 7.53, 10.1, 9.49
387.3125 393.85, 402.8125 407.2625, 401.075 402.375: -0.197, 7.95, 10.3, 9.73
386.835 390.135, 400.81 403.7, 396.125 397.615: 0.603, 7.59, 10.6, 9.44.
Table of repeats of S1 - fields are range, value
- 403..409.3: 13.69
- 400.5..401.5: 13.47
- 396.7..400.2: 12.61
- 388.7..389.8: 9.708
